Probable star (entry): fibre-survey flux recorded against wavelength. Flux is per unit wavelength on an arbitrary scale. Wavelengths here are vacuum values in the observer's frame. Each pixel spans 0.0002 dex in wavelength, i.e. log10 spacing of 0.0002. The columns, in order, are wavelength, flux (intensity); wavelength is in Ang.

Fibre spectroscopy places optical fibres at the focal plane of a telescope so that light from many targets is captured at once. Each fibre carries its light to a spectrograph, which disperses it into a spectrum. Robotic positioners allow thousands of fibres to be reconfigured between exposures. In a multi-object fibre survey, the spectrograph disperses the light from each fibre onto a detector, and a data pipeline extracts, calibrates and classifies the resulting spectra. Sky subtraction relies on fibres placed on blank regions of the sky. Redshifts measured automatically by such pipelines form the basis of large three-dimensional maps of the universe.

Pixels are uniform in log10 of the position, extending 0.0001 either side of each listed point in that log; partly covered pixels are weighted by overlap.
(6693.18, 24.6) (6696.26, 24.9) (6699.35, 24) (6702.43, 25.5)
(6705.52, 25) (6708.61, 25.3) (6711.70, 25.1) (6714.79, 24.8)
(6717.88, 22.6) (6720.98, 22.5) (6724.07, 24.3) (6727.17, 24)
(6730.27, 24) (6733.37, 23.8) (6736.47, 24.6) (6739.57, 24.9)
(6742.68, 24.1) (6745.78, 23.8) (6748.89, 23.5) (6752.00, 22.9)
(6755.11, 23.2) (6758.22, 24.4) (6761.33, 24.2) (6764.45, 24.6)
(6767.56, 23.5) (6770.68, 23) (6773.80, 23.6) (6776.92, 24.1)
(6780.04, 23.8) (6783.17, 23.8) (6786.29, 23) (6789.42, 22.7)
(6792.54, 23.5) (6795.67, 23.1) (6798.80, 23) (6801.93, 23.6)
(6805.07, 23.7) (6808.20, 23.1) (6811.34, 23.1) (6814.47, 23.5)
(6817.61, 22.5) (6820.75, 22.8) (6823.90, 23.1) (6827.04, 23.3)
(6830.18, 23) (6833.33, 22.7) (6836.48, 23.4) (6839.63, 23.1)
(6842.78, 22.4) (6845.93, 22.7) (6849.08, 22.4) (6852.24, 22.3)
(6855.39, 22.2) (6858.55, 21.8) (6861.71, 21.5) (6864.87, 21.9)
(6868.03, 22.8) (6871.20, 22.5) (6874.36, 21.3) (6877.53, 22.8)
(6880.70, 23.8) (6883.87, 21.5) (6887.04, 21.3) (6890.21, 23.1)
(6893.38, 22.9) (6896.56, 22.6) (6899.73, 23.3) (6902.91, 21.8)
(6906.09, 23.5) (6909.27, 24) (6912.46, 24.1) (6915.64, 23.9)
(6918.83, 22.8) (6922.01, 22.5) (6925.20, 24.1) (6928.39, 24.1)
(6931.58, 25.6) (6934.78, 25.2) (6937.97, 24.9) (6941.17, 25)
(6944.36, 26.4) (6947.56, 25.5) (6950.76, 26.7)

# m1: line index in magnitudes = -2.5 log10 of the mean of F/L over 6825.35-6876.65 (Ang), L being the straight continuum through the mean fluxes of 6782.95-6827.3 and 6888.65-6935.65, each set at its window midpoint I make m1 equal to 0.041 mag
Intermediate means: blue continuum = 23.2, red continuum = 23.5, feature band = 22.5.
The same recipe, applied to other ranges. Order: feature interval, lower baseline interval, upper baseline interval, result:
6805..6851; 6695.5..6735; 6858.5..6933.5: 0.022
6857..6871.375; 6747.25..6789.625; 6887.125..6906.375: 0.043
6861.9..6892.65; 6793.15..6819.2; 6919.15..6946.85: 0.080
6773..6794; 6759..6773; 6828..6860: 0.003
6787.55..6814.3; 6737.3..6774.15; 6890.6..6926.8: 0.019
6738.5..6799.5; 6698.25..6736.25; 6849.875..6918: 0.005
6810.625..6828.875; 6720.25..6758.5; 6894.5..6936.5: 0.033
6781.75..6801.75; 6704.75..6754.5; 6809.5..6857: 0.005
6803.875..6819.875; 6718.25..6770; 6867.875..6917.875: 0.010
